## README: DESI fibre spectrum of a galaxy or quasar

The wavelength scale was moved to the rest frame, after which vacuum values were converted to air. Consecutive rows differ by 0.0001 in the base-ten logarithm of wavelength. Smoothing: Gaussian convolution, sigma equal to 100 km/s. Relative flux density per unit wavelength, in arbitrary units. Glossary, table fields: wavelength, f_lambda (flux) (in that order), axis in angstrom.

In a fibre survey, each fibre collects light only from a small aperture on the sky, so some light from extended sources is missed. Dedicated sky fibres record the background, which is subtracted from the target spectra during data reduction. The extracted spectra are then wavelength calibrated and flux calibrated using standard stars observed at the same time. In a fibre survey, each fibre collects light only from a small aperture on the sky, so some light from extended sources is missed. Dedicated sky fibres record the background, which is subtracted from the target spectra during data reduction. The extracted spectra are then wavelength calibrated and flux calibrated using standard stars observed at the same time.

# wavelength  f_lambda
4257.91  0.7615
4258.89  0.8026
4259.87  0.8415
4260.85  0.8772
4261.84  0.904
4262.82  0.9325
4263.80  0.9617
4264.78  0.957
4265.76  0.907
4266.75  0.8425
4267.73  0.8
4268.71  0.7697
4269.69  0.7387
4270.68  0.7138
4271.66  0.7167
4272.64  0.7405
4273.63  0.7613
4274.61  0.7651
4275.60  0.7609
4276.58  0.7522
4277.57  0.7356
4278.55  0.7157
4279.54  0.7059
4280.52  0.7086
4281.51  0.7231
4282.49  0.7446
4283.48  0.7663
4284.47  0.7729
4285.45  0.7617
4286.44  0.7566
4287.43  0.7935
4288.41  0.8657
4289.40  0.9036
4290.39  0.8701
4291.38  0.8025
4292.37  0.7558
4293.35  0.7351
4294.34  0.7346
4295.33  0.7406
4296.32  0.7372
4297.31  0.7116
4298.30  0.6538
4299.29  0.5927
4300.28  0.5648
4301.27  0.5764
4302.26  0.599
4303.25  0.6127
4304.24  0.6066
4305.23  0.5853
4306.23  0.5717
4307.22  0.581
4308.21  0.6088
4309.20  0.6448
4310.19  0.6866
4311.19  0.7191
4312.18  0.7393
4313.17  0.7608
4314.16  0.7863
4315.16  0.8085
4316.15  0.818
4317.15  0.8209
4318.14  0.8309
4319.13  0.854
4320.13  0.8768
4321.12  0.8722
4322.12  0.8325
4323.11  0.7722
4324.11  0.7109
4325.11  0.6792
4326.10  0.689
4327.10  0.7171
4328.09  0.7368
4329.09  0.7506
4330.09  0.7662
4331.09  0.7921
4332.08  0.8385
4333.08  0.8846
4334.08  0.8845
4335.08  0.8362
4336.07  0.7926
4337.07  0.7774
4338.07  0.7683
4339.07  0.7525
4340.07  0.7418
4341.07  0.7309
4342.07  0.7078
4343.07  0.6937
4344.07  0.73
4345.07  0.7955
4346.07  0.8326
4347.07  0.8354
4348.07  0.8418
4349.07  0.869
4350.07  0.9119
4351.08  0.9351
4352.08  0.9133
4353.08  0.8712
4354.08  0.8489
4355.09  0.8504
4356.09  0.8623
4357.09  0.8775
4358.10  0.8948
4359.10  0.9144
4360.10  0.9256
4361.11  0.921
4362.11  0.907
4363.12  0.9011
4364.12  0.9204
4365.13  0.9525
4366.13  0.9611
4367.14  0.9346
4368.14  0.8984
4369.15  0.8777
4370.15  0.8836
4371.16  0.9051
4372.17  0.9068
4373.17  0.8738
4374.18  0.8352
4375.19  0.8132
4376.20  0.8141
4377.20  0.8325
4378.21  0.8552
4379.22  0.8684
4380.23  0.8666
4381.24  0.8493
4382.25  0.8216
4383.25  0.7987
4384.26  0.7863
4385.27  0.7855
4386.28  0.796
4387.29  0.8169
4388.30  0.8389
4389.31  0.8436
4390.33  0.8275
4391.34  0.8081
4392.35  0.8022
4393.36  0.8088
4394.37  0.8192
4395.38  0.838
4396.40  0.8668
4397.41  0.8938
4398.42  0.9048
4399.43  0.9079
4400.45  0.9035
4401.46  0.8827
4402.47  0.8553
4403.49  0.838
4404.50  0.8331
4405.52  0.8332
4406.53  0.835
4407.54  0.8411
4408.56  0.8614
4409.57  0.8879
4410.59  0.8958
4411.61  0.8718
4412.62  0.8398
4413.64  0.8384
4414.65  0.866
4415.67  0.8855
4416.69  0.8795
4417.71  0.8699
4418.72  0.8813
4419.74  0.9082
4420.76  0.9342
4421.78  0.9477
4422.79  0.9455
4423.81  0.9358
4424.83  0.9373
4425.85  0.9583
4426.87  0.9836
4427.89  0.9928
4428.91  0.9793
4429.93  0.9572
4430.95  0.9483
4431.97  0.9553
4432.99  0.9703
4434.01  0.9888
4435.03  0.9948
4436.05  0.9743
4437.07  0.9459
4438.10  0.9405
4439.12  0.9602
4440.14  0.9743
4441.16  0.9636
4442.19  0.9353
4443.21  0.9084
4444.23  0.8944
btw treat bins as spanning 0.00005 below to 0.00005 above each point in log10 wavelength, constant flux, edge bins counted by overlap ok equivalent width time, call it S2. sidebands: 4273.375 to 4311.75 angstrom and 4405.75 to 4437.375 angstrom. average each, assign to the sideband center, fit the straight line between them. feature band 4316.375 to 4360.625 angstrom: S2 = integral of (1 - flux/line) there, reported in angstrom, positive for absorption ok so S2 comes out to -1.7 angstrom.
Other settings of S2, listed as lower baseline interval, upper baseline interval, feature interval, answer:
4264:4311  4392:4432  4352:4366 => -1.32 angstrom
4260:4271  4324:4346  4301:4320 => 2.28 angstrom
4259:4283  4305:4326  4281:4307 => 1.92 angstrom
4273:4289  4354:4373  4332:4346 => 1.27 angstrom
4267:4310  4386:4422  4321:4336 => -0.32 angstrom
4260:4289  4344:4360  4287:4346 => 6.36 angstrom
